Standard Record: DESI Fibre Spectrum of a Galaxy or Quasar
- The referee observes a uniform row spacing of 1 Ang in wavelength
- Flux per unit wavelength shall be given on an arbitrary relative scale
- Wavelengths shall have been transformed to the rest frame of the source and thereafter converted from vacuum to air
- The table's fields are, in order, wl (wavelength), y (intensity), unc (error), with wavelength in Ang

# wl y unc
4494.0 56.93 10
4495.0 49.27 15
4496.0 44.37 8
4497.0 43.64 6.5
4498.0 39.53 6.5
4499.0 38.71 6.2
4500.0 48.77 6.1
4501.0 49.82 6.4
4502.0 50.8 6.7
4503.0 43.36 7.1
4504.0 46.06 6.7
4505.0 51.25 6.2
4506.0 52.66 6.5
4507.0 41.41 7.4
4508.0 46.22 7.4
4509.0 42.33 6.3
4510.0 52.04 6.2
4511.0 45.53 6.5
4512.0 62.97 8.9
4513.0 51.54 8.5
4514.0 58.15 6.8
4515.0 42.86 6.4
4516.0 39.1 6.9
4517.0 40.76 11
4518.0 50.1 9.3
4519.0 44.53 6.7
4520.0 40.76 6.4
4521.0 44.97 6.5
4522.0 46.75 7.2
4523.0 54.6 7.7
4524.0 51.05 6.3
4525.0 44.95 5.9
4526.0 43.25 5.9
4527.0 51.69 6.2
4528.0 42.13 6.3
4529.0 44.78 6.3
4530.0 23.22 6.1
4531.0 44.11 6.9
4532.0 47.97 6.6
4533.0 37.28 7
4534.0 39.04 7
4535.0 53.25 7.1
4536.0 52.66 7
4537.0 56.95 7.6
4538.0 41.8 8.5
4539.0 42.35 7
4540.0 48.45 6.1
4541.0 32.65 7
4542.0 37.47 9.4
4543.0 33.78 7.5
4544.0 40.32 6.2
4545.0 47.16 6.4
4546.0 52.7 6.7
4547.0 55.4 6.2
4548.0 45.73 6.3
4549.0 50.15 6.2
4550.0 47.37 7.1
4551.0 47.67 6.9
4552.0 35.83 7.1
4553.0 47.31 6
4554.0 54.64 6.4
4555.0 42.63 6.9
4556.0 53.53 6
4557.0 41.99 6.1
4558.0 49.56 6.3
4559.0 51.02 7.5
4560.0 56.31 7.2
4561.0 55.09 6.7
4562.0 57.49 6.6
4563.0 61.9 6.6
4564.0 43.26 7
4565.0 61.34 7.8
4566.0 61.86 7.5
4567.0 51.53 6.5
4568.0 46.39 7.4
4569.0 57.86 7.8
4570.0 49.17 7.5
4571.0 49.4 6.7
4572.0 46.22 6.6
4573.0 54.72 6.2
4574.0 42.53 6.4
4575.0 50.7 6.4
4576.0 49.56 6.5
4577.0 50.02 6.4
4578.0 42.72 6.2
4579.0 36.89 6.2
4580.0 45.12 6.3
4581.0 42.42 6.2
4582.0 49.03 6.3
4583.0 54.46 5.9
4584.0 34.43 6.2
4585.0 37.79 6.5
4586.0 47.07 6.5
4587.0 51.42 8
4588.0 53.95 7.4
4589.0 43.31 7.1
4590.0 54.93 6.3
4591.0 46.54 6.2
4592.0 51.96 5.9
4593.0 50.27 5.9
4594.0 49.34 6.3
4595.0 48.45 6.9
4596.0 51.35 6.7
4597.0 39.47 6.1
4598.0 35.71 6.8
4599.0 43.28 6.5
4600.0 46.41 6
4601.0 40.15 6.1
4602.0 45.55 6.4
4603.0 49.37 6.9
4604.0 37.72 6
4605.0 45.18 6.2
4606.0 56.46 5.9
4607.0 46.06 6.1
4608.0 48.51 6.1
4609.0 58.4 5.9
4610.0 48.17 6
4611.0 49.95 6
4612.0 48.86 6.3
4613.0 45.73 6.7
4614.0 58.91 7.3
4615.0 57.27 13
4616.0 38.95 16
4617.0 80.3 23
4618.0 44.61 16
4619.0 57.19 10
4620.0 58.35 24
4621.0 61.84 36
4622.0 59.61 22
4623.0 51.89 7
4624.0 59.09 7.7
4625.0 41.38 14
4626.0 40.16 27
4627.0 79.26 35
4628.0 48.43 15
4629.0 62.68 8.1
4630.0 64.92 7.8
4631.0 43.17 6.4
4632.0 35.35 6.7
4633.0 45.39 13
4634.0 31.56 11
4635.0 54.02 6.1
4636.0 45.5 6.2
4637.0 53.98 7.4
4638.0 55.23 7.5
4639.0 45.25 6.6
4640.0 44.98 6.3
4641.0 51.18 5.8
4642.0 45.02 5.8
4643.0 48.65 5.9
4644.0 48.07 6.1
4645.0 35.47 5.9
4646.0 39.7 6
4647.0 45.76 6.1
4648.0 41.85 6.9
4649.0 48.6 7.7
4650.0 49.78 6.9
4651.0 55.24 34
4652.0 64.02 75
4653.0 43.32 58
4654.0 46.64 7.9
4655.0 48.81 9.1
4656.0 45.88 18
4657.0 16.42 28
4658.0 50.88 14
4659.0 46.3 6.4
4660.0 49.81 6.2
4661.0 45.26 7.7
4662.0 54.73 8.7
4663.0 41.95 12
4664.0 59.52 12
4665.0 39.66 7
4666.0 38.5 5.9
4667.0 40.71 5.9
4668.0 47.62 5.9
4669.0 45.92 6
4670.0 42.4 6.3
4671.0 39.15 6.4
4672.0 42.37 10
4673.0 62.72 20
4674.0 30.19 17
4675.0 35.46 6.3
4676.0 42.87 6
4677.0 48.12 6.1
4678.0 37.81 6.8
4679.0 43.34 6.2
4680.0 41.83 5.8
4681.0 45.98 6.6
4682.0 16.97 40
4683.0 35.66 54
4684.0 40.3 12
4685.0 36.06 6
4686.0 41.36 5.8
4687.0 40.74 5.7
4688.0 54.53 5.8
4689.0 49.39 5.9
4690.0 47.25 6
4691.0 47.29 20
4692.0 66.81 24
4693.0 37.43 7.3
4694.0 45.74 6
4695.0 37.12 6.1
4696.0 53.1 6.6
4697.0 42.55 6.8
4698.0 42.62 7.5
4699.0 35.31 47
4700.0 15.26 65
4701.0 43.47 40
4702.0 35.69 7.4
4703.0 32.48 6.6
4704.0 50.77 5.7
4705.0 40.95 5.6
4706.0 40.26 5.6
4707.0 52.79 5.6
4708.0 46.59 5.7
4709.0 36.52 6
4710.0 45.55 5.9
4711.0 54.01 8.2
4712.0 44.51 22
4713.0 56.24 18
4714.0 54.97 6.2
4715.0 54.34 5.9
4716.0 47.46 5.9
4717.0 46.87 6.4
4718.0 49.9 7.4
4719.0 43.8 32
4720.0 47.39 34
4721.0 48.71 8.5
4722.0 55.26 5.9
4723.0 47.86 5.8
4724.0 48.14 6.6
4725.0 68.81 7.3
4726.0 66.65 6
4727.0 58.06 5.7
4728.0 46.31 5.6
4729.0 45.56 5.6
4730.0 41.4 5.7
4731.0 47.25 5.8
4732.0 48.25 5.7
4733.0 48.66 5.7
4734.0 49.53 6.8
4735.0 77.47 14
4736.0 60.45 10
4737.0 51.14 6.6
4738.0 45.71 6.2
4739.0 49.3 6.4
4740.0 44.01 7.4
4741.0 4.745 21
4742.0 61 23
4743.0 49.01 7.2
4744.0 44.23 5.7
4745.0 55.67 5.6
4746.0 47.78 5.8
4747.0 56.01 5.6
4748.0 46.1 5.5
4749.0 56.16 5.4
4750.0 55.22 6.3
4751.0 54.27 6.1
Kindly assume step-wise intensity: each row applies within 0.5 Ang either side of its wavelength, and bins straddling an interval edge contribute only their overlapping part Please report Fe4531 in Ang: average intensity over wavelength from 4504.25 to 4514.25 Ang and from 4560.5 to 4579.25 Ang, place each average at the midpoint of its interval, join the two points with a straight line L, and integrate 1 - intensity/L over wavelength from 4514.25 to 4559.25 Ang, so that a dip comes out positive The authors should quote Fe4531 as 4.72 Ang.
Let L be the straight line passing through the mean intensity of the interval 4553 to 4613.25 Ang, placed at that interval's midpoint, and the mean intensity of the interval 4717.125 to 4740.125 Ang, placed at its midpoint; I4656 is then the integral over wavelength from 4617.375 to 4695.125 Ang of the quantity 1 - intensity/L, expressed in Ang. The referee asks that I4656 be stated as 5.5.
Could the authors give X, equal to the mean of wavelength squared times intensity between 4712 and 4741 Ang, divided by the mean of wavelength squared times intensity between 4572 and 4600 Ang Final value 1.16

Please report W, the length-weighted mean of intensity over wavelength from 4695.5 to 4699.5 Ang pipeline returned 43.4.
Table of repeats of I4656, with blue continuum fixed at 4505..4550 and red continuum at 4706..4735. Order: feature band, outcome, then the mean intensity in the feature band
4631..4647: 1.1 Ang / 45.2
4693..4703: 2.3 Ang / 38.6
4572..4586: 0.5 Ang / 45.5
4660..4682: 2.5 Ang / 43.6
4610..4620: -1.2 Ang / 53.5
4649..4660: 0.4 Ang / 47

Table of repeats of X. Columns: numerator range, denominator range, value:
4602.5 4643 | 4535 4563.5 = 1.10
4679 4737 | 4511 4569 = 1.06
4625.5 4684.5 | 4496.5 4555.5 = 1.05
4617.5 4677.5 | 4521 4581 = 1.05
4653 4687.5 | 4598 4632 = 0.84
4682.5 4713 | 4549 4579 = 0.92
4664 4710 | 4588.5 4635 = 0.87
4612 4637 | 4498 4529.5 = 1.17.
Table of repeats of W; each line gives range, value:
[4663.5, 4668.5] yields 45.2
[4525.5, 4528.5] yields 45.7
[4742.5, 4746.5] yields 49.2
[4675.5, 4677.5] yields 45.5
